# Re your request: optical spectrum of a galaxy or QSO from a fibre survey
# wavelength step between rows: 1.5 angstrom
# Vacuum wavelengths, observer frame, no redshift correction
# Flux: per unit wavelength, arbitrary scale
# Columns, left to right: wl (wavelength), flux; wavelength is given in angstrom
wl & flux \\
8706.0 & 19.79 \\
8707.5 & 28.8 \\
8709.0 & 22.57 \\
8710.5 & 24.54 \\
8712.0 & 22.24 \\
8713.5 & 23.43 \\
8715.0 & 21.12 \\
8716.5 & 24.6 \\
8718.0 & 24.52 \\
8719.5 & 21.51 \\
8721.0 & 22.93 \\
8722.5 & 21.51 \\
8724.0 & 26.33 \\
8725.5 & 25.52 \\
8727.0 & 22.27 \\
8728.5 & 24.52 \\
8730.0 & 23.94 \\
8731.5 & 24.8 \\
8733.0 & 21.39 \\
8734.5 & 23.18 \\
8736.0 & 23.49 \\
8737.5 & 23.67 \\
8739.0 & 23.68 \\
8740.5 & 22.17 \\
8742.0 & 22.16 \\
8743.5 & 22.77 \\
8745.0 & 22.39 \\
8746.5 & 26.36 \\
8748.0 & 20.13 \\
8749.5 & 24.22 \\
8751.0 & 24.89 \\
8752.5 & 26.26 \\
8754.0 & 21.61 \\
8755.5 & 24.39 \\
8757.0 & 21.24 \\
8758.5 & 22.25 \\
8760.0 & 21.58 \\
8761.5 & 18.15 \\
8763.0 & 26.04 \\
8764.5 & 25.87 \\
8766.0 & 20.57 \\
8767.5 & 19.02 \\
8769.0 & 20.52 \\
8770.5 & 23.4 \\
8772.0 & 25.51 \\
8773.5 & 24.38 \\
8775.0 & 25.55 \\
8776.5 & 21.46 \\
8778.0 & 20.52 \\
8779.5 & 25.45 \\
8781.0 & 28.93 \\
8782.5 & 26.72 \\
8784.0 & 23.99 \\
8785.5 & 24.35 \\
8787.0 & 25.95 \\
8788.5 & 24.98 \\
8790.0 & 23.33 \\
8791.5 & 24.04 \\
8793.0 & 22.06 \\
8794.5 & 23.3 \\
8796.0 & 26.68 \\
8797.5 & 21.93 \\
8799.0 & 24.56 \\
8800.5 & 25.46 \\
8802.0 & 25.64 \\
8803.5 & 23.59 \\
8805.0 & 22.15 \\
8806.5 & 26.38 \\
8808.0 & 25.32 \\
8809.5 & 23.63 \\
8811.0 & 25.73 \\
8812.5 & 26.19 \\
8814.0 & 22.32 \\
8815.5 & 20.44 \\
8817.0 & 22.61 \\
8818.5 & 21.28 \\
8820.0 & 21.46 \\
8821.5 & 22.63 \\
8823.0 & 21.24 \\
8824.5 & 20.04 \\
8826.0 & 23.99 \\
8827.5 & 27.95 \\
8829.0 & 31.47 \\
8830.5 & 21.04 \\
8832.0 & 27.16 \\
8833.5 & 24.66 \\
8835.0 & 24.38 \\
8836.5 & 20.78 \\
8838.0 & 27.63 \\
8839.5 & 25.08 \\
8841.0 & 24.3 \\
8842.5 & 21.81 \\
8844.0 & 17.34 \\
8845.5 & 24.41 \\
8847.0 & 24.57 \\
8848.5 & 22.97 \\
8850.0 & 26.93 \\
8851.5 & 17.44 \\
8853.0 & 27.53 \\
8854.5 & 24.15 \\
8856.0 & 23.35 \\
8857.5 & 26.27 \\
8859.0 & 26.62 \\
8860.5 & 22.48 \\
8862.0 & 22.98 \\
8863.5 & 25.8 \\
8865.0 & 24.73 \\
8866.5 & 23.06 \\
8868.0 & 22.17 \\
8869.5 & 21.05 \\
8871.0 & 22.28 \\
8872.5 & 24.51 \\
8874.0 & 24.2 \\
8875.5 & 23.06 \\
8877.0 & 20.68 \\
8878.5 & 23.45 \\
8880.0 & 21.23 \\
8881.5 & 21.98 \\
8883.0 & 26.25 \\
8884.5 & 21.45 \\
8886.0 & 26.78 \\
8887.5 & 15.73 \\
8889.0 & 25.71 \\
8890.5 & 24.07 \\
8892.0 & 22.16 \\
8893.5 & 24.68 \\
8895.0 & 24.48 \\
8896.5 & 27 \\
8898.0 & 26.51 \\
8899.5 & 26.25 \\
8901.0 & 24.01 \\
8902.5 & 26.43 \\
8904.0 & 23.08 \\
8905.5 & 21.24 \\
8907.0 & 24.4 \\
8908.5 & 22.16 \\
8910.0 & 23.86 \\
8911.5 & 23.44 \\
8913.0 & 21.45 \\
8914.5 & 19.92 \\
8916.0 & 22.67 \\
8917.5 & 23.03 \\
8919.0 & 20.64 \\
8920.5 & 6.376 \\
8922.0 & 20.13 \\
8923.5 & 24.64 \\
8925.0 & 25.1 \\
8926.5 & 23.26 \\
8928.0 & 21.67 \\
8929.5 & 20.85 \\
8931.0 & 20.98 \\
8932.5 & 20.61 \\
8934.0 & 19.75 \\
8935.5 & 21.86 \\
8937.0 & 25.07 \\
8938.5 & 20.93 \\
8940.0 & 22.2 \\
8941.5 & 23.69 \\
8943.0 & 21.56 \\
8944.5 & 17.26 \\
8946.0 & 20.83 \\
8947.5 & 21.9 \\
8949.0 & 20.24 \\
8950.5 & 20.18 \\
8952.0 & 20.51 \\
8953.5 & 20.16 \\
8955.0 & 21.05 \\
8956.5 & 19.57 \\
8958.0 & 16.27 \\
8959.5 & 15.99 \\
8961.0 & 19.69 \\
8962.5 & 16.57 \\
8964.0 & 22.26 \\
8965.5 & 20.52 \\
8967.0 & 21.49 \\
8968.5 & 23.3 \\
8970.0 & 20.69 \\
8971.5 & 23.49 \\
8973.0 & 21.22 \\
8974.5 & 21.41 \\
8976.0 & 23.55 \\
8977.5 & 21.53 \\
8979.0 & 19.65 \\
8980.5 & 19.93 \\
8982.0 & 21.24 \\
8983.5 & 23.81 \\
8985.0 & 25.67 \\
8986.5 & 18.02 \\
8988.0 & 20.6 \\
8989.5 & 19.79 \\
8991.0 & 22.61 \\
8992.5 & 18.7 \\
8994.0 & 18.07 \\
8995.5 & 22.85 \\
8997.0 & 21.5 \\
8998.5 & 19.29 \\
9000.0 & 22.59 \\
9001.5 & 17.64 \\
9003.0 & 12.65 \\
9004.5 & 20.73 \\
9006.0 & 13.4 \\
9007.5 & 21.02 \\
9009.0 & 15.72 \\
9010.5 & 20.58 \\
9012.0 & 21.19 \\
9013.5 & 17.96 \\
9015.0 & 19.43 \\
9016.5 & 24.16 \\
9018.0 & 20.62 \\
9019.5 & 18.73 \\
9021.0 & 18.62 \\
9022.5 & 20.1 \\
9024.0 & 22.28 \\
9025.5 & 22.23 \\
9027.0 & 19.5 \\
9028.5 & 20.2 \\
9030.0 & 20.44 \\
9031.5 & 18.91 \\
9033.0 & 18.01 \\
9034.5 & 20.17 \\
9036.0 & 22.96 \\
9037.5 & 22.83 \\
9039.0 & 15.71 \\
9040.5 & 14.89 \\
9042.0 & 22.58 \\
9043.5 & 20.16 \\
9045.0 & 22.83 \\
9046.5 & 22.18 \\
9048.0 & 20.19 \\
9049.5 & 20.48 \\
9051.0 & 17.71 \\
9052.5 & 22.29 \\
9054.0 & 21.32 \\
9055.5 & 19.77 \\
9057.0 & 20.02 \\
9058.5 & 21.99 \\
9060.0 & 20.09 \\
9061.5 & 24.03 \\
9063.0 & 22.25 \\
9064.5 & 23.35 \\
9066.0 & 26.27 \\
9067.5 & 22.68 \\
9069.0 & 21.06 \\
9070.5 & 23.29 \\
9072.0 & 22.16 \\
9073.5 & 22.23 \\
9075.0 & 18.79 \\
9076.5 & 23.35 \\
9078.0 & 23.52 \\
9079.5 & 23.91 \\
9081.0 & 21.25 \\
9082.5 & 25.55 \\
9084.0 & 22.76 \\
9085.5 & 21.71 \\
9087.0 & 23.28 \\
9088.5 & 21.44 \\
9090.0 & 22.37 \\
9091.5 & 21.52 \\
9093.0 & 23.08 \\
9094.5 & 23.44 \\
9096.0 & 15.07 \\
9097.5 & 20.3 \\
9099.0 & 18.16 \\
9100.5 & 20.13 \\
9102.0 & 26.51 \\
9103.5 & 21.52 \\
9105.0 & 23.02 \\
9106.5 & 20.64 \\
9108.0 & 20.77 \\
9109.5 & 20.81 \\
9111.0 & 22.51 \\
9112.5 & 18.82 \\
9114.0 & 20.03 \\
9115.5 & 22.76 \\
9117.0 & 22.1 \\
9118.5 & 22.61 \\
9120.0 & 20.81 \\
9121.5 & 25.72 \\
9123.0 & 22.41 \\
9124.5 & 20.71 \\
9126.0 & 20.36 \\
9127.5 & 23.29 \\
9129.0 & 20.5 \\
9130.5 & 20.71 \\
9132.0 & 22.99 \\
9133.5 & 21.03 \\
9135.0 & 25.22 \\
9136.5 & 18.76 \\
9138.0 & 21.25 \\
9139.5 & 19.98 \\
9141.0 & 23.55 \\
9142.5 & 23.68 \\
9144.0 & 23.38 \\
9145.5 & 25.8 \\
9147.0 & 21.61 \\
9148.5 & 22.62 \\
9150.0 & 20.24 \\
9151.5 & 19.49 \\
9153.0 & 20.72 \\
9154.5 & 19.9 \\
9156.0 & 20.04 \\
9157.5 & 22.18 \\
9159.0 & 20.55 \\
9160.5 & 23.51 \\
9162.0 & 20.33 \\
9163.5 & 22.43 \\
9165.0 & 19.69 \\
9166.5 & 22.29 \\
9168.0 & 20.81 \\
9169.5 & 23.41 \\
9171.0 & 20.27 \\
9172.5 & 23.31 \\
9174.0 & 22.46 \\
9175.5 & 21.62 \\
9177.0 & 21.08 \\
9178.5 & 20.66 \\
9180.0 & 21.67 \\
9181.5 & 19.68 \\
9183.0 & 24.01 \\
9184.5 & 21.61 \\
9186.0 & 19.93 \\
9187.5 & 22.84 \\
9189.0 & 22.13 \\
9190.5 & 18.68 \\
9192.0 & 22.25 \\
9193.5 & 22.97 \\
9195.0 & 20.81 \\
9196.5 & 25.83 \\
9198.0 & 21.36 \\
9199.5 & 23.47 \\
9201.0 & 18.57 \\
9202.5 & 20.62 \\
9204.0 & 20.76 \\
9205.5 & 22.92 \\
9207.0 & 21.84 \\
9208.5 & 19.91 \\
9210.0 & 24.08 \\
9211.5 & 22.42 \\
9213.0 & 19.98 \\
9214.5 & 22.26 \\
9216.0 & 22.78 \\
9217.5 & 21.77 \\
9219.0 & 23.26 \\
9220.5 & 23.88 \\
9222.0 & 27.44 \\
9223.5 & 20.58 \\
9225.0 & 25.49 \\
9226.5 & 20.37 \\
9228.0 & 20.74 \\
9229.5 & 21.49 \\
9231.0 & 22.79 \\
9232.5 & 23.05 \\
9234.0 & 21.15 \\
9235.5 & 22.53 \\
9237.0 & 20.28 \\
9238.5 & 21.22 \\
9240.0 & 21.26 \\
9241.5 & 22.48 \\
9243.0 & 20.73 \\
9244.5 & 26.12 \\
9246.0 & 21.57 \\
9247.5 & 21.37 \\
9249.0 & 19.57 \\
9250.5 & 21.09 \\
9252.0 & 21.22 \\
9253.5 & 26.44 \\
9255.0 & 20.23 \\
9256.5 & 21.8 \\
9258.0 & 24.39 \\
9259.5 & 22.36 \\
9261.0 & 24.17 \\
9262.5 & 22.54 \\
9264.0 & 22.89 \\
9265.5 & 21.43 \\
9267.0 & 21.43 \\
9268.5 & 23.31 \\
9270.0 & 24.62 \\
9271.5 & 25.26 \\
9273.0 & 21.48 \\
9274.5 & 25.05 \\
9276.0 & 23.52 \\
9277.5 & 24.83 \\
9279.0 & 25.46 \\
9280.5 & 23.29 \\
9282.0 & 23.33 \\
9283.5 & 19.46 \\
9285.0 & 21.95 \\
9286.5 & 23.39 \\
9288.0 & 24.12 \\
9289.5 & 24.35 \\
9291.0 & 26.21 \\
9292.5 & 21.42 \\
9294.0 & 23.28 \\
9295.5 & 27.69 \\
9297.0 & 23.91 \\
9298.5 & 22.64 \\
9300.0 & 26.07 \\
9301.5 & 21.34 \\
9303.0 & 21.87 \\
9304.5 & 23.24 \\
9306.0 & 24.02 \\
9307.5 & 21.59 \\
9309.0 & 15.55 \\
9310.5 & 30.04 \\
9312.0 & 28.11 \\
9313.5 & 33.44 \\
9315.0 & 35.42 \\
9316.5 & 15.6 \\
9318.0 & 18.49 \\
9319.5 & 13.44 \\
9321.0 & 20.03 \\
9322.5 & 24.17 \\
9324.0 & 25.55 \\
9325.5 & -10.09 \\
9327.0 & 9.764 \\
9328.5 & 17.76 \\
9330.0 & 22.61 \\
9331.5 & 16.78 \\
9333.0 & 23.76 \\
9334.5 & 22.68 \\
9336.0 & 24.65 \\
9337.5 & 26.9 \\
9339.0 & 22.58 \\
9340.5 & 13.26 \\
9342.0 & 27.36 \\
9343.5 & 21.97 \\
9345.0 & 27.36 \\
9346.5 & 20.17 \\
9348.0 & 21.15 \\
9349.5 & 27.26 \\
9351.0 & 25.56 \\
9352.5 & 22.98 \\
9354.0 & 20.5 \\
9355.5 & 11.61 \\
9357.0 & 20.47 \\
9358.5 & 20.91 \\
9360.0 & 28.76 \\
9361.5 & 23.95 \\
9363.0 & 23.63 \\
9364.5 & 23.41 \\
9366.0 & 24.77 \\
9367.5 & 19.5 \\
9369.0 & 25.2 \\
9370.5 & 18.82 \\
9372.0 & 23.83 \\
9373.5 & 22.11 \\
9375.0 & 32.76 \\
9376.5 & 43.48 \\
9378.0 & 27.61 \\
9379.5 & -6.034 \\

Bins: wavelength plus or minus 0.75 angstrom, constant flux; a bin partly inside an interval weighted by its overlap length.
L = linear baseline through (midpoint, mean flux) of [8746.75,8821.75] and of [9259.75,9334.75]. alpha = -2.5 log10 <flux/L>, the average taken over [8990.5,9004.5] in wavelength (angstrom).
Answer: 0.18 mag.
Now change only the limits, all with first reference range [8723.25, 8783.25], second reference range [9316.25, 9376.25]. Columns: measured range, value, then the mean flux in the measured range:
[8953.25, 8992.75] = 0.10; 20.7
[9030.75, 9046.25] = 0.12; 20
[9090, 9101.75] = 0.08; 20.6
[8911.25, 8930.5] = 0.09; 21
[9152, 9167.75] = 0.04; 21.1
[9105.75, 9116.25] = 0.06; 20.9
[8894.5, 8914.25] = -0.05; 24.1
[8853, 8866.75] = -0.07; 24.6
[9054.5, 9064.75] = 0.04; 21.6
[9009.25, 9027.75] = 0.11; 20.3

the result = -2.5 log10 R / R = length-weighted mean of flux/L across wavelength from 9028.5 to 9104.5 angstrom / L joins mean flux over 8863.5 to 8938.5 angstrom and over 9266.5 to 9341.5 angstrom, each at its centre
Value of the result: 0.05 mag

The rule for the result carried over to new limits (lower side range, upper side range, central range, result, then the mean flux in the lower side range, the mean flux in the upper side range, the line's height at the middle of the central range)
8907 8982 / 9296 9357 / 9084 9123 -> -0.02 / 21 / 21.5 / 21.2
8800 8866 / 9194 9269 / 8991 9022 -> 0.20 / 23.9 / 22.2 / 23.2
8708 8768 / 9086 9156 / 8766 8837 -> -0.05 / 23.1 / 21.6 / 22.9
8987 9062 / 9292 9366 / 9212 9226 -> -0.08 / 20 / 22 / 21.3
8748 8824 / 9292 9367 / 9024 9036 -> 0.13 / 23.5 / 22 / 22.8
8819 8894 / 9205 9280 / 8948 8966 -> 0.20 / 23.5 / 22.6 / 23.3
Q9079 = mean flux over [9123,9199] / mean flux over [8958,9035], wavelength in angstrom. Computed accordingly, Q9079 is 1.1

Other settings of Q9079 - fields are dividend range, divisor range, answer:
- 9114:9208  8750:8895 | 0.92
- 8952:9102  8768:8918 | 0.87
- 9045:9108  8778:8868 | 0.91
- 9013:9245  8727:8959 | 0.94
